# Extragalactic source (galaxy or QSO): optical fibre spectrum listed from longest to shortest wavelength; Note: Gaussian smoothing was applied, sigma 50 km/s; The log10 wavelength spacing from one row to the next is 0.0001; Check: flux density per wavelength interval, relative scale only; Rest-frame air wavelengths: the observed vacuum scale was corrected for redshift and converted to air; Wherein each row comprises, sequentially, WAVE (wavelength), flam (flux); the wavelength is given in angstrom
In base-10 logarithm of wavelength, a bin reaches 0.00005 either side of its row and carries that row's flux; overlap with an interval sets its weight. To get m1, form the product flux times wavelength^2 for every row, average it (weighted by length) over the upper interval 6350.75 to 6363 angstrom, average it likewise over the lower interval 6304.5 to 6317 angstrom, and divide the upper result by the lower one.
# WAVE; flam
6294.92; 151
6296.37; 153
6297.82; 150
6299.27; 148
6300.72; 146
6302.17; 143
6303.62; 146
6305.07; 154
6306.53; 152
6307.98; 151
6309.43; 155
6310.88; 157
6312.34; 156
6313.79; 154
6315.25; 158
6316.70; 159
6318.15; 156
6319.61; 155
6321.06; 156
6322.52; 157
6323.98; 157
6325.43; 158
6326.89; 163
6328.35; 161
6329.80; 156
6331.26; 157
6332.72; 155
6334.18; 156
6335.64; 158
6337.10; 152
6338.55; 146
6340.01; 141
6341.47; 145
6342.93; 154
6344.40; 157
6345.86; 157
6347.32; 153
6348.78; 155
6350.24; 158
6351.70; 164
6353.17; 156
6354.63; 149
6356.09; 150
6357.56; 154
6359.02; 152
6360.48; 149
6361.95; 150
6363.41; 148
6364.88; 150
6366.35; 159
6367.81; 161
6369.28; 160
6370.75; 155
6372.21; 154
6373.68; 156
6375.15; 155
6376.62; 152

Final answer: 1.0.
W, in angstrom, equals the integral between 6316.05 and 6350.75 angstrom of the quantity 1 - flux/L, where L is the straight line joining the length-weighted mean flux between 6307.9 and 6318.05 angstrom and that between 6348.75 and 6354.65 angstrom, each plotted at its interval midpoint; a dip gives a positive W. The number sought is 0.4 angstrom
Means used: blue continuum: 156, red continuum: 157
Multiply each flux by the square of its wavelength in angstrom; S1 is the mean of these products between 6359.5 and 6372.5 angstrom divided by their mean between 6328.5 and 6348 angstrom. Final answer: 1.01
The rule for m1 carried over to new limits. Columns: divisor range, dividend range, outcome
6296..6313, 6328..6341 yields 1.03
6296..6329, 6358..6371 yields 1.01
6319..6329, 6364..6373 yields 1.00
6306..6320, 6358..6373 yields 1.01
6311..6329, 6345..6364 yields 0.99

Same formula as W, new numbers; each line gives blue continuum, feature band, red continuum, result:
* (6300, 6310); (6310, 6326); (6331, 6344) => -0.7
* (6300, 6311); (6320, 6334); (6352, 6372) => -0.6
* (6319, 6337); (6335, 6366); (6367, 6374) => 1.0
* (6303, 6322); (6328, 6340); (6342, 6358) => 0.1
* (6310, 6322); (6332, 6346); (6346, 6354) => 0.4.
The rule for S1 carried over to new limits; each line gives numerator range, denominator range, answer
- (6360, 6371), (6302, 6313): 1.03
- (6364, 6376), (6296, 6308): 1.07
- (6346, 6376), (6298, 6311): 1.05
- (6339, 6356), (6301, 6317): 1.02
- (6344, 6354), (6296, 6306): 1.07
